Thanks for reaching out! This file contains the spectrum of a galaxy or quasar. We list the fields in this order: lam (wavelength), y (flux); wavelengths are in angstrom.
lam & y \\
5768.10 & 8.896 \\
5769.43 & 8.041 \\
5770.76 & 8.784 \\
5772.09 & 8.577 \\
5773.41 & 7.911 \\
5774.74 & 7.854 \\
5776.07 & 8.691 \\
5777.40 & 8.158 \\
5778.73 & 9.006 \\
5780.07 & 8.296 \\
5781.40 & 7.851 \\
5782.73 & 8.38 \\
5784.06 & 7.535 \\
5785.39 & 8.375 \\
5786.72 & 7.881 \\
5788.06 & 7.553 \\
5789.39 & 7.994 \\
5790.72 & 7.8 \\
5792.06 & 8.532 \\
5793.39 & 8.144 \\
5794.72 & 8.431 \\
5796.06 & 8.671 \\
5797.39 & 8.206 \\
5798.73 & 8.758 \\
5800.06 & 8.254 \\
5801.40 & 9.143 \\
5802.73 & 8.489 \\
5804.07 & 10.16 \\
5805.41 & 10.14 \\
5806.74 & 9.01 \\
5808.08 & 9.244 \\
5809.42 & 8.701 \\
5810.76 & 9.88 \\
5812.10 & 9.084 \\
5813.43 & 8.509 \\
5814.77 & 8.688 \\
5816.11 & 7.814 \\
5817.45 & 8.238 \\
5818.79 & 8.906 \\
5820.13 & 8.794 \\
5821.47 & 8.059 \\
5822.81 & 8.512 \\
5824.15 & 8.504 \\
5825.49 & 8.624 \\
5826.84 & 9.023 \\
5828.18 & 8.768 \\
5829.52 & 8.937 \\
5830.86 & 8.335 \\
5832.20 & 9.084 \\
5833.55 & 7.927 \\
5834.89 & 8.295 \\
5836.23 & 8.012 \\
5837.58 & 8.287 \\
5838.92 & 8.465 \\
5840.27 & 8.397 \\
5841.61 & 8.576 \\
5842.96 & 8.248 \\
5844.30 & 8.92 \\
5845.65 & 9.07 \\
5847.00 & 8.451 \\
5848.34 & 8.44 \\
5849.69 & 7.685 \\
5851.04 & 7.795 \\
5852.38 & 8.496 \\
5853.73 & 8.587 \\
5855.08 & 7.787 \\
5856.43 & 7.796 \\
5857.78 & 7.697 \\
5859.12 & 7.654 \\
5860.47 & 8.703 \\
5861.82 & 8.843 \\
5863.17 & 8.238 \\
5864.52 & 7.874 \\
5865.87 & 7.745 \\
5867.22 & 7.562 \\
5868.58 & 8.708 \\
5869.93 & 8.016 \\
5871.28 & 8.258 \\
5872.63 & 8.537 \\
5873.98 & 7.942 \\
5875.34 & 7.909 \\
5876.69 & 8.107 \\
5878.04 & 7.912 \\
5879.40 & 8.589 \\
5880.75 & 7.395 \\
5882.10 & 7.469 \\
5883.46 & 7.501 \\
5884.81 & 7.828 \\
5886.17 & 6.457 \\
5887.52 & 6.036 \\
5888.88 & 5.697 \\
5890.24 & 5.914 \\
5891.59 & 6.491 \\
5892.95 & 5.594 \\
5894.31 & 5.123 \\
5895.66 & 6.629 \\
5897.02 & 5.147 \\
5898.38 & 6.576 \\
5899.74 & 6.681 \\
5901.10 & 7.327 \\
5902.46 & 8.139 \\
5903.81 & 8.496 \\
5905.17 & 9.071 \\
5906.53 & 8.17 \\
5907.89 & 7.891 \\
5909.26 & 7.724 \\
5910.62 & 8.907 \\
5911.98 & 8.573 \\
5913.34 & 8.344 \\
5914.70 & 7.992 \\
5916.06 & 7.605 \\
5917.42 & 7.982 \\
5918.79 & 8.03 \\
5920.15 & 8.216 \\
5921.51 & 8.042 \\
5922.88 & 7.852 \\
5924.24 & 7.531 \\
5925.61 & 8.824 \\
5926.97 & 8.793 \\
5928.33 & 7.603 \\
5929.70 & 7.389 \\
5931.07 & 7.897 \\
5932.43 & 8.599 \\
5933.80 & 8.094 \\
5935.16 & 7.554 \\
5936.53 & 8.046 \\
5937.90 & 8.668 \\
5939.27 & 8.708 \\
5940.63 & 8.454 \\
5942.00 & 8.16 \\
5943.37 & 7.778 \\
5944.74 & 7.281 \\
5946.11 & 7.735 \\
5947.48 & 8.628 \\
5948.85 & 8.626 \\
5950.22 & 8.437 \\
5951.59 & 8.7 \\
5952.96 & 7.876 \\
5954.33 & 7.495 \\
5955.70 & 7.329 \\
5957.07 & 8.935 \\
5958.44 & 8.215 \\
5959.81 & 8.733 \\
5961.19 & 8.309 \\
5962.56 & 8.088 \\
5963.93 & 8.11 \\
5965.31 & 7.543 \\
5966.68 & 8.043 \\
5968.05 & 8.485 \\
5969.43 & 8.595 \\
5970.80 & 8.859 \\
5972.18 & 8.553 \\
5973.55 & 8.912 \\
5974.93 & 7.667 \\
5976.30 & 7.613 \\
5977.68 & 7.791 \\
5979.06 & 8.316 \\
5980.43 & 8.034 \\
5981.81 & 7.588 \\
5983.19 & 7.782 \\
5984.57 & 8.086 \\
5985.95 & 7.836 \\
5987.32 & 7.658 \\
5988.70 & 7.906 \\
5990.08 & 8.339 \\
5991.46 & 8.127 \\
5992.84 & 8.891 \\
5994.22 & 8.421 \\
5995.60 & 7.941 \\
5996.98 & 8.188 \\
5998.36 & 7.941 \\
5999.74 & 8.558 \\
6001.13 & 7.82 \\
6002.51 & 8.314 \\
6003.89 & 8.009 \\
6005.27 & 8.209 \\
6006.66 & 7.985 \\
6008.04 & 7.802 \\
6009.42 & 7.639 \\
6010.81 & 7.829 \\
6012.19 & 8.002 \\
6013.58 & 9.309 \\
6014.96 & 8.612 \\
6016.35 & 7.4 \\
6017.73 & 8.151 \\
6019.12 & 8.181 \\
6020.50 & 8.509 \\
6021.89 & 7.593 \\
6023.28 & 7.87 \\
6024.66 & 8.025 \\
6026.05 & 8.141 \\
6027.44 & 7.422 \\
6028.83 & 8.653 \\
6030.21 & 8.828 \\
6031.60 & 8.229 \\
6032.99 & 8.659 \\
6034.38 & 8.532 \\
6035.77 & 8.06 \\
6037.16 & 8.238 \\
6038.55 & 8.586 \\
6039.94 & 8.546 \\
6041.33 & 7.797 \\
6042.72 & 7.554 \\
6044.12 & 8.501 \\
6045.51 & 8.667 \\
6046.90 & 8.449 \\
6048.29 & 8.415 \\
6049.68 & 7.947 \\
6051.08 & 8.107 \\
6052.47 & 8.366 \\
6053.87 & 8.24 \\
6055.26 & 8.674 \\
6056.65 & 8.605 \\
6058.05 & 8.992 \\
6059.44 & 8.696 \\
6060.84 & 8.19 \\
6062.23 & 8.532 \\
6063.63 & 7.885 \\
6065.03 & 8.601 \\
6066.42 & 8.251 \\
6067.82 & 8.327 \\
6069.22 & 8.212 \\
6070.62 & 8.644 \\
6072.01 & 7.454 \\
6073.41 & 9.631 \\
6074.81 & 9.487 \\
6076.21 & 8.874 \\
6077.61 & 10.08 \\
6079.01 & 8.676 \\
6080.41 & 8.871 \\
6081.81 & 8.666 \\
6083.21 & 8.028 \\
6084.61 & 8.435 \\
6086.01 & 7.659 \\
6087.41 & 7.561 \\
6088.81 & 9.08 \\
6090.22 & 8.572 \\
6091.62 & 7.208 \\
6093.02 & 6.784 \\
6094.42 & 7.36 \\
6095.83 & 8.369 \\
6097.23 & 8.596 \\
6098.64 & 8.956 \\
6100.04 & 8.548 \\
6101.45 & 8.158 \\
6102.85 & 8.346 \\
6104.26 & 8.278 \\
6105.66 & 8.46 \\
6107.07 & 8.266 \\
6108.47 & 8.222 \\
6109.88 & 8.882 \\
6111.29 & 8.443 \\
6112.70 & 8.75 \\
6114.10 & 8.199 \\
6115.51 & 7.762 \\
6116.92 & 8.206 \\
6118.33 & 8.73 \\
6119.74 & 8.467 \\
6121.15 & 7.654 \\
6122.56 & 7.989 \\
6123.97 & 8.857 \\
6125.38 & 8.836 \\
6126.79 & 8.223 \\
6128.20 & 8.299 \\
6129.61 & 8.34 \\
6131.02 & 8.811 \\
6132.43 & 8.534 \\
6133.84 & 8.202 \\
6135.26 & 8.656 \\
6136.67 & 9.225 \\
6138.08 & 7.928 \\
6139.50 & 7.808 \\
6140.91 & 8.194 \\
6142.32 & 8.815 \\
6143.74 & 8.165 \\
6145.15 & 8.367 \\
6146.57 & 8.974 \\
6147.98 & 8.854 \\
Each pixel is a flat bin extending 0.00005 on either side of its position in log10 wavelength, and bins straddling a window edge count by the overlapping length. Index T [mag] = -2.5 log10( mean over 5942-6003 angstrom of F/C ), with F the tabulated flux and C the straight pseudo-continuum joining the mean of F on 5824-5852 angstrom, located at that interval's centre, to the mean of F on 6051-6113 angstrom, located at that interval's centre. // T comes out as 0.04 mag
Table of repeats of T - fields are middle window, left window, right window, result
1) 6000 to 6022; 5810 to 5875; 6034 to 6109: 0.04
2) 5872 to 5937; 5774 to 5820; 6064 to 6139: 0.12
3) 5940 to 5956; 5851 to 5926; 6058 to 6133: -0.02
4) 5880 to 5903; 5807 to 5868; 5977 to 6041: 0.26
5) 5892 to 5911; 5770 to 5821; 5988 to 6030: 0.16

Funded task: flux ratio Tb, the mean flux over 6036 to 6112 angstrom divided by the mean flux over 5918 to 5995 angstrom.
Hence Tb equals 1.03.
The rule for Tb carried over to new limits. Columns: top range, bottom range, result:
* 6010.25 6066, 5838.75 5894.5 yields 1.06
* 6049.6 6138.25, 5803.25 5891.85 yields 1.02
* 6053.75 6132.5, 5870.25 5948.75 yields 1.09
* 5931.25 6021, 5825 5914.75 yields 1.04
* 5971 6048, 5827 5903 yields 1.05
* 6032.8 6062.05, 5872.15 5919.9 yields 1.13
